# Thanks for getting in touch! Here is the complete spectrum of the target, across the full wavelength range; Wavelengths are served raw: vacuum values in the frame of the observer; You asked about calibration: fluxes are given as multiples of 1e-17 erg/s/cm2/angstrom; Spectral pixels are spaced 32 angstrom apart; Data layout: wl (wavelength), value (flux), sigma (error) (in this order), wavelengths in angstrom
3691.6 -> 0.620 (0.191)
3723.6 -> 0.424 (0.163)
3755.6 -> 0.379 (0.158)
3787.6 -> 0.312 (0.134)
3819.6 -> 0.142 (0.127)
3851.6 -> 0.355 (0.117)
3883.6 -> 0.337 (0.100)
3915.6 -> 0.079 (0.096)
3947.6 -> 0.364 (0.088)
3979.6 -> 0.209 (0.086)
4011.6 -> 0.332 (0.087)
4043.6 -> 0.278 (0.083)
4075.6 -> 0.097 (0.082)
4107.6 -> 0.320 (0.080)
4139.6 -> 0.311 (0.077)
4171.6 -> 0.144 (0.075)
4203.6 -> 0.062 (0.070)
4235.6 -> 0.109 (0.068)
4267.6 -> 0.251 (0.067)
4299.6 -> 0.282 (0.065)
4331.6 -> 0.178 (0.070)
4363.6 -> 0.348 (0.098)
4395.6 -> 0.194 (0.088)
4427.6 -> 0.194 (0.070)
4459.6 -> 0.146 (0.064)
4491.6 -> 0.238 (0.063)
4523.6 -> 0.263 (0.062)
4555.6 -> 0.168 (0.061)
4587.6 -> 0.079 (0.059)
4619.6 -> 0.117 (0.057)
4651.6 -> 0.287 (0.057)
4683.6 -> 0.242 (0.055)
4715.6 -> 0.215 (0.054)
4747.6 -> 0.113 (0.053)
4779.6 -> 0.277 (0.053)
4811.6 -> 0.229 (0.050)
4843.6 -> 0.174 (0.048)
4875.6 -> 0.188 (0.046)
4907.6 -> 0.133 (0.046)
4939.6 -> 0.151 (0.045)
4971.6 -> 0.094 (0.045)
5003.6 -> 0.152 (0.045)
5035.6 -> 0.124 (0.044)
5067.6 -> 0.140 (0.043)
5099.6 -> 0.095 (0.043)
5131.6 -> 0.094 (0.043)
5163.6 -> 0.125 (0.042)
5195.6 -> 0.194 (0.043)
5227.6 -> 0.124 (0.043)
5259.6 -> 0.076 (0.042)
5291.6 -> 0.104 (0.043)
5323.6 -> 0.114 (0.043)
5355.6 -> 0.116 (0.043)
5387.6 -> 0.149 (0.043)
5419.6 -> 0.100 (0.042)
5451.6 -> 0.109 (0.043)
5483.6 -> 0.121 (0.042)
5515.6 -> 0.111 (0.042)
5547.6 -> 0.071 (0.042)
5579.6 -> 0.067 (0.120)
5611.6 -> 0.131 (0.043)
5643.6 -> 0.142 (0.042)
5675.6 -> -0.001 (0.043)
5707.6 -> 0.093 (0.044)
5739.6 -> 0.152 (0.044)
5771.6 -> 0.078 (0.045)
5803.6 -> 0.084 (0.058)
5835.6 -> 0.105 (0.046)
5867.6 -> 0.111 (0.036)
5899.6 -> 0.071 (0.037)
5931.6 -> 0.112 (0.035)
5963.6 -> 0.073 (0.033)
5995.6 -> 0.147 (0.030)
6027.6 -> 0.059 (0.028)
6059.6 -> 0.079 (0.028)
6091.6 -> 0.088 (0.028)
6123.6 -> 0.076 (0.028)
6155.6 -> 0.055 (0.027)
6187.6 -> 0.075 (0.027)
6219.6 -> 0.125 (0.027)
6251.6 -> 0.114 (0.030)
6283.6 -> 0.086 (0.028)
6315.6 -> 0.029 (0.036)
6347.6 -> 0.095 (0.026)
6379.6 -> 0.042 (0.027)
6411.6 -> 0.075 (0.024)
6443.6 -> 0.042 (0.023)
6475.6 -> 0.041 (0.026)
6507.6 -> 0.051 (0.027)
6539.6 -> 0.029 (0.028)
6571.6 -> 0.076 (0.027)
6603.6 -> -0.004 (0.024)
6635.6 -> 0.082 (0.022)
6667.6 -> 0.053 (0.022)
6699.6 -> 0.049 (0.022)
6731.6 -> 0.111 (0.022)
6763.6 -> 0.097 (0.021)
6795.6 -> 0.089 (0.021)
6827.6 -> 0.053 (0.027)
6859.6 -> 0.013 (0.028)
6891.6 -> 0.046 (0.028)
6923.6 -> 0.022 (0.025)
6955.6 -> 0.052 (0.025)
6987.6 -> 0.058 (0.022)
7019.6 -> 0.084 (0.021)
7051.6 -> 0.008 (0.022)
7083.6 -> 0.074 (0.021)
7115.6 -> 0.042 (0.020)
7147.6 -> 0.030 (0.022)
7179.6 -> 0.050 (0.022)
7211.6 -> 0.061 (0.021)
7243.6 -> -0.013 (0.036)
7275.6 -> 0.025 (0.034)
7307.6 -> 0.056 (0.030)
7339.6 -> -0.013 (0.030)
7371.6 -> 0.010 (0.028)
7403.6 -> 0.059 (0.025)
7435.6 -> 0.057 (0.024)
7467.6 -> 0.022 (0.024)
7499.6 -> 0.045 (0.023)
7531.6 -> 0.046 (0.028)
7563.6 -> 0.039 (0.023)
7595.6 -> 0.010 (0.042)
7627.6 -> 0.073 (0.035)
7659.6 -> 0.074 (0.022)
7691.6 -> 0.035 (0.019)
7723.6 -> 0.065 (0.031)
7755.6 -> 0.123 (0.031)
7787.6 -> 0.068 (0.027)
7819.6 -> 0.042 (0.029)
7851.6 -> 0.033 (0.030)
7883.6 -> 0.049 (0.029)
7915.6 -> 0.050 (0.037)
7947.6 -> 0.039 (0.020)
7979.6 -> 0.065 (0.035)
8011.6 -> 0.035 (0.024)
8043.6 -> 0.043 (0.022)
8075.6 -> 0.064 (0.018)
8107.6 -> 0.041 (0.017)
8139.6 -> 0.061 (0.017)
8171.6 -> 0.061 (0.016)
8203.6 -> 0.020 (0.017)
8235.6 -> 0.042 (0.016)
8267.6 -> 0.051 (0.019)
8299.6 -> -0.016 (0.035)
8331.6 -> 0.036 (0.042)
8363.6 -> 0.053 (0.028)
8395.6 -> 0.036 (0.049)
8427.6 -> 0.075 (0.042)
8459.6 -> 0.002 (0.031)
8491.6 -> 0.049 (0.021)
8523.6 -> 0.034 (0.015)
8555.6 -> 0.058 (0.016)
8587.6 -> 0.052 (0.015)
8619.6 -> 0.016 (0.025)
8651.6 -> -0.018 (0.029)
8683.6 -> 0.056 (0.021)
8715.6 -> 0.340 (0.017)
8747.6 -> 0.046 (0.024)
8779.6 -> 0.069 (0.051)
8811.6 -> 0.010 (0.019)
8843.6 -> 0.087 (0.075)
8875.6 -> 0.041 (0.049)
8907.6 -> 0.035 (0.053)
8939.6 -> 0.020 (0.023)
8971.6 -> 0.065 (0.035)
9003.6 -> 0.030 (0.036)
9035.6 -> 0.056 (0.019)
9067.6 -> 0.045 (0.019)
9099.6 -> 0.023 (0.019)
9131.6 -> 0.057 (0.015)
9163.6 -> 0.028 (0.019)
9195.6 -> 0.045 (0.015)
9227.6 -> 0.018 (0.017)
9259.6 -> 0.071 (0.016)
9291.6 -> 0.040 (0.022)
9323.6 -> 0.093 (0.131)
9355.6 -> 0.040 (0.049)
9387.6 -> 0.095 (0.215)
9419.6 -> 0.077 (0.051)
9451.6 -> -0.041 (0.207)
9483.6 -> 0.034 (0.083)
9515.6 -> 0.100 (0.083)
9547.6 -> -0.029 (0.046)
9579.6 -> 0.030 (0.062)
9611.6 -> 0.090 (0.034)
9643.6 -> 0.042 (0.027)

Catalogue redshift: 1.335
